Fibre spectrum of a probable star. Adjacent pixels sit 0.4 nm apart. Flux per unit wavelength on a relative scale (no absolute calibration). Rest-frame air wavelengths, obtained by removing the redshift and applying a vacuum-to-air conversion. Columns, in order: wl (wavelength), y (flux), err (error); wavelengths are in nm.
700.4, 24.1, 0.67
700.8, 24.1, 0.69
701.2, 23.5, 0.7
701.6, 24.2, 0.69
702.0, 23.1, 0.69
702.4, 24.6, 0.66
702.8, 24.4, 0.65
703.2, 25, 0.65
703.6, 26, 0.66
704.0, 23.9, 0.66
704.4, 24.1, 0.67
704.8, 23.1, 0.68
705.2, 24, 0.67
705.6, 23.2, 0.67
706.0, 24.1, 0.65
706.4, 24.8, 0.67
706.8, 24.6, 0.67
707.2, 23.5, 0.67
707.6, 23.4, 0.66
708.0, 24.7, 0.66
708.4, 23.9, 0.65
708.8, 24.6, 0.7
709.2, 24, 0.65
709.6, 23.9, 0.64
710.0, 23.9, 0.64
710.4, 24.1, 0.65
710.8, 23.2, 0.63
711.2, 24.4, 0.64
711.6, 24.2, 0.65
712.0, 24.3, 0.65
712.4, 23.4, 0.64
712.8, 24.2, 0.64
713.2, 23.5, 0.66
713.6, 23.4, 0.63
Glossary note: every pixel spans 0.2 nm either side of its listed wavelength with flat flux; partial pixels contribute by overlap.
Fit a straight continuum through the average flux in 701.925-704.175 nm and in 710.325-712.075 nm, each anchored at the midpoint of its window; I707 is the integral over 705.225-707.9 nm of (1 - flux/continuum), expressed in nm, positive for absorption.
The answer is 0.04 nm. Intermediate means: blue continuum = 24.6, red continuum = 24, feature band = 24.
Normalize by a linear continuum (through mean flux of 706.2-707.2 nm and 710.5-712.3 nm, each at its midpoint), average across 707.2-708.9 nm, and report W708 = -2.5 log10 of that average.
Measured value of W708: 0.01 mag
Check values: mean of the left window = 24.5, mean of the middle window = 24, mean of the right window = 24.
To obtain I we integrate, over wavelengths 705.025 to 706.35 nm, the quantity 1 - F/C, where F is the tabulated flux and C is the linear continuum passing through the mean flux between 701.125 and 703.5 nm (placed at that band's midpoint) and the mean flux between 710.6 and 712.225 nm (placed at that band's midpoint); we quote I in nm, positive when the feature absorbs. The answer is 0.02 nm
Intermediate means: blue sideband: 24.2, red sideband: 24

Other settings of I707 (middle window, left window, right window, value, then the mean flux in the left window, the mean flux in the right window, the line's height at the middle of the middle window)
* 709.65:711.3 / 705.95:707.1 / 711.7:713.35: 0.014 nm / 24.5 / 23.9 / 24.1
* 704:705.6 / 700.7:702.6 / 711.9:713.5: 0.012 nm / 23.9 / 23.8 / 23.9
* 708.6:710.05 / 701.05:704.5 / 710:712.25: -0.002 nm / 24.3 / 24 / 24.1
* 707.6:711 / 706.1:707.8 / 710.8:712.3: 0.012 nm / 24.1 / 24.1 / 24.1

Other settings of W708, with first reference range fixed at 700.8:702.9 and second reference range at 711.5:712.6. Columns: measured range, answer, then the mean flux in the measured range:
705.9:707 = -0.03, 24.5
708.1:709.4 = -0.01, 24.2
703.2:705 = -0.02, 24.4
